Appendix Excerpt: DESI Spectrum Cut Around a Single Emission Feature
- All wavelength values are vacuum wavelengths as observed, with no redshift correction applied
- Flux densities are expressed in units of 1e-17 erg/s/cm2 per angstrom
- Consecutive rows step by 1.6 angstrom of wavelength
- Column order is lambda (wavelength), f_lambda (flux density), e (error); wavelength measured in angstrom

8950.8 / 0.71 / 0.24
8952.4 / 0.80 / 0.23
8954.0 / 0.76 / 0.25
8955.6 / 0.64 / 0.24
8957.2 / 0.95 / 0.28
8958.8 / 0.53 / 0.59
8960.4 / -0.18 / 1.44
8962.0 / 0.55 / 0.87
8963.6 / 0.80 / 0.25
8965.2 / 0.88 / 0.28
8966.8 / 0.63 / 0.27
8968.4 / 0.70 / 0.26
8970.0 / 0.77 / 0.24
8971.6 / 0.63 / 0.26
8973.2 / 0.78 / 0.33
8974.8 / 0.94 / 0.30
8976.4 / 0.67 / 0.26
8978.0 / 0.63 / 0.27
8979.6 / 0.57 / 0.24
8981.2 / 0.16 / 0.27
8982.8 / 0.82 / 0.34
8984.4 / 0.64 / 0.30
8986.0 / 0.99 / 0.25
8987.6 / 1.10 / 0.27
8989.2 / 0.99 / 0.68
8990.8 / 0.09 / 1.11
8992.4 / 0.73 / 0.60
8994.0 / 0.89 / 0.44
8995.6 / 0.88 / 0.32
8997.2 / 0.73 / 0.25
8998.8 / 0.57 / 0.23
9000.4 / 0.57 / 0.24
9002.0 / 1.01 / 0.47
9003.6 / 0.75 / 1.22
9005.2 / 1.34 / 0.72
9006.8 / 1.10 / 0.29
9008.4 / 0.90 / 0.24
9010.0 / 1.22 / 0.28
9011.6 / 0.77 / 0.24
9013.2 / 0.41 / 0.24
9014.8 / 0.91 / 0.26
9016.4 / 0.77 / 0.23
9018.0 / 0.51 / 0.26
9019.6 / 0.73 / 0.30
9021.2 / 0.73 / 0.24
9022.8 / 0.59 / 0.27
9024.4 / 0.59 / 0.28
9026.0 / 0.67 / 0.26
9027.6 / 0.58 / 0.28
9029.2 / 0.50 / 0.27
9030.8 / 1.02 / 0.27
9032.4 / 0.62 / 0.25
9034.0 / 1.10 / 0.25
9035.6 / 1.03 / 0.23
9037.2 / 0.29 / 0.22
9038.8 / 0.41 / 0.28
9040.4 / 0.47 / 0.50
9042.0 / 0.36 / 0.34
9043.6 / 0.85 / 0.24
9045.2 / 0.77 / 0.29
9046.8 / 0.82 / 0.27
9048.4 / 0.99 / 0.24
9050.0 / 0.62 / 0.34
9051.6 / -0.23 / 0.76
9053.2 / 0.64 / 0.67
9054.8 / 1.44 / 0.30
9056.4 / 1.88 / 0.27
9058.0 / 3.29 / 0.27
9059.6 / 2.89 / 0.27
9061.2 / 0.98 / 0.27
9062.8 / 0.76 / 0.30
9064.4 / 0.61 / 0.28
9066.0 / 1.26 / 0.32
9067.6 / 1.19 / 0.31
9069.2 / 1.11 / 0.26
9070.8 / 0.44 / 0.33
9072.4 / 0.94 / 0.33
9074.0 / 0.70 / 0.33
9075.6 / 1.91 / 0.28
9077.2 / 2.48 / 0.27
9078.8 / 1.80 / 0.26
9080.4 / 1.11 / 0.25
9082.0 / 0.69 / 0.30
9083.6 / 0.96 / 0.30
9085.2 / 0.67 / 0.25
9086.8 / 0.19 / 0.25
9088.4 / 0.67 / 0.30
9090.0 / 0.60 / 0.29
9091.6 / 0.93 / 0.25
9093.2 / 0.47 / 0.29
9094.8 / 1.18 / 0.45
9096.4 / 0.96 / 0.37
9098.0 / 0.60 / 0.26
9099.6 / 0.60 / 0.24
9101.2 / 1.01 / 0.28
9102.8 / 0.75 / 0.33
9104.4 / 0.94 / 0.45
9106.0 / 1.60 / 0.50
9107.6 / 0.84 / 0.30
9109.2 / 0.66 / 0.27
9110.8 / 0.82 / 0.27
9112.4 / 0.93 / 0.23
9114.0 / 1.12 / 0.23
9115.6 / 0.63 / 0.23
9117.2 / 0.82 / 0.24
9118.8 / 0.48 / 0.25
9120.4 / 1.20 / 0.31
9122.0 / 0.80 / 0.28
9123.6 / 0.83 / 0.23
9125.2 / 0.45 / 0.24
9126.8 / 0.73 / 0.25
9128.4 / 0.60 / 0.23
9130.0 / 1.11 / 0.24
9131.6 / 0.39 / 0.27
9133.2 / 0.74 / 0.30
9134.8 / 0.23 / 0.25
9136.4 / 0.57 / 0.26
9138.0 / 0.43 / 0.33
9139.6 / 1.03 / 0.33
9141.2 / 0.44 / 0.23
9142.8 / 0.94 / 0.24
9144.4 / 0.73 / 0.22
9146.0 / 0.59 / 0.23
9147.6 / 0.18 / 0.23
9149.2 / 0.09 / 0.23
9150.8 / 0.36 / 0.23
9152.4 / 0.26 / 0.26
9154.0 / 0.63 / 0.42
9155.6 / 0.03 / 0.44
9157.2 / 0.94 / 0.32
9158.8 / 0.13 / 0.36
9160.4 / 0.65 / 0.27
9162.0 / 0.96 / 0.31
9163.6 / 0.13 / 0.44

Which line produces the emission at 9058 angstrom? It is [S II] 6716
